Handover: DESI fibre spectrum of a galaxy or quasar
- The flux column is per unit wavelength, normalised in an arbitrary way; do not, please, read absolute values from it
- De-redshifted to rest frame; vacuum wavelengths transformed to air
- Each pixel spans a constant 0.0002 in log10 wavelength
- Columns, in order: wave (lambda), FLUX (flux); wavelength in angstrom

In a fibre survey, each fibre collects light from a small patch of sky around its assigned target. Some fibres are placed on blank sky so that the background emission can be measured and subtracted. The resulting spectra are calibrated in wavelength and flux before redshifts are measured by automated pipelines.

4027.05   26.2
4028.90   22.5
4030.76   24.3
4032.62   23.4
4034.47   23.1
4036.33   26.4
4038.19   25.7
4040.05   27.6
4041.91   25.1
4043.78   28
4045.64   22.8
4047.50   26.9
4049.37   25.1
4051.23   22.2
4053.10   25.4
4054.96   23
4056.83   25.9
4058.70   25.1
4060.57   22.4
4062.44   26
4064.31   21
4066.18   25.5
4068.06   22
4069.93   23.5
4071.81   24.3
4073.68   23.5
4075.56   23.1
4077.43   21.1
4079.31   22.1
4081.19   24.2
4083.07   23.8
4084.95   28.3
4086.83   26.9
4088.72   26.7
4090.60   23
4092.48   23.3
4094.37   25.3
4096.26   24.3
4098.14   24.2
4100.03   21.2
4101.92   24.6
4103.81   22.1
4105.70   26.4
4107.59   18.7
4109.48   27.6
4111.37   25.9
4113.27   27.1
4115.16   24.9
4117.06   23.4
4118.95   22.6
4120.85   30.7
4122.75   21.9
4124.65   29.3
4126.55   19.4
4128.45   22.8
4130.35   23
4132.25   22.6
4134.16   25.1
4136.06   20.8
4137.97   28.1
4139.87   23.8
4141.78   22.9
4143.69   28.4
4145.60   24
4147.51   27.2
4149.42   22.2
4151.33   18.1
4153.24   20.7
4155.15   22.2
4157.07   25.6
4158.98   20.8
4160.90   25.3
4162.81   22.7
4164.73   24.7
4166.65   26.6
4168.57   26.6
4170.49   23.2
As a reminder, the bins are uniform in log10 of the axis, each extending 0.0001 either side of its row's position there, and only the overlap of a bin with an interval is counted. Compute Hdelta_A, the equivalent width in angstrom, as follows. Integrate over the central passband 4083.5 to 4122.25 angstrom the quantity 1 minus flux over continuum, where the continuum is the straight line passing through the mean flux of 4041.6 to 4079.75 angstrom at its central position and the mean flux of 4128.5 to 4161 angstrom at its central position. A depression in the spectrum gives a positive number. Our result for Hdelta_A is -1.7 angstrom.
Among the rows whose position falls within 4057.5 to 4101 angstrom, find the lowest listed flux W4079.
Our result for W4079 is 21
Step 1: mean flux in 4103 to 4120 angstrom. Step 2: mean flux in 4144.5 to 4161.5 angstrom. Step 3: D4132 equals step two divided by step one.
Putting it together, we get 0.94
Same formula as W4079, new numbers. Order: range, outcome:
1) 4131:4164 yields 18.1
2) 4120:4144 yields 19.4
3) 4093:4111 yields 18.7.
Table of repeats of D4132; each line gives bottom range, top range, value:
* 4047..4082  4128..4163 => 0.99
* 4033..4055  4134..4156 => 0.94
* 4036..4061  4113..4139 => 0.97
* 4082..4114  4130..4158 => 0.96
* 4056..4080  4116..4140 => 1.03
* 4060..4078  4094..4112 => 1.03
